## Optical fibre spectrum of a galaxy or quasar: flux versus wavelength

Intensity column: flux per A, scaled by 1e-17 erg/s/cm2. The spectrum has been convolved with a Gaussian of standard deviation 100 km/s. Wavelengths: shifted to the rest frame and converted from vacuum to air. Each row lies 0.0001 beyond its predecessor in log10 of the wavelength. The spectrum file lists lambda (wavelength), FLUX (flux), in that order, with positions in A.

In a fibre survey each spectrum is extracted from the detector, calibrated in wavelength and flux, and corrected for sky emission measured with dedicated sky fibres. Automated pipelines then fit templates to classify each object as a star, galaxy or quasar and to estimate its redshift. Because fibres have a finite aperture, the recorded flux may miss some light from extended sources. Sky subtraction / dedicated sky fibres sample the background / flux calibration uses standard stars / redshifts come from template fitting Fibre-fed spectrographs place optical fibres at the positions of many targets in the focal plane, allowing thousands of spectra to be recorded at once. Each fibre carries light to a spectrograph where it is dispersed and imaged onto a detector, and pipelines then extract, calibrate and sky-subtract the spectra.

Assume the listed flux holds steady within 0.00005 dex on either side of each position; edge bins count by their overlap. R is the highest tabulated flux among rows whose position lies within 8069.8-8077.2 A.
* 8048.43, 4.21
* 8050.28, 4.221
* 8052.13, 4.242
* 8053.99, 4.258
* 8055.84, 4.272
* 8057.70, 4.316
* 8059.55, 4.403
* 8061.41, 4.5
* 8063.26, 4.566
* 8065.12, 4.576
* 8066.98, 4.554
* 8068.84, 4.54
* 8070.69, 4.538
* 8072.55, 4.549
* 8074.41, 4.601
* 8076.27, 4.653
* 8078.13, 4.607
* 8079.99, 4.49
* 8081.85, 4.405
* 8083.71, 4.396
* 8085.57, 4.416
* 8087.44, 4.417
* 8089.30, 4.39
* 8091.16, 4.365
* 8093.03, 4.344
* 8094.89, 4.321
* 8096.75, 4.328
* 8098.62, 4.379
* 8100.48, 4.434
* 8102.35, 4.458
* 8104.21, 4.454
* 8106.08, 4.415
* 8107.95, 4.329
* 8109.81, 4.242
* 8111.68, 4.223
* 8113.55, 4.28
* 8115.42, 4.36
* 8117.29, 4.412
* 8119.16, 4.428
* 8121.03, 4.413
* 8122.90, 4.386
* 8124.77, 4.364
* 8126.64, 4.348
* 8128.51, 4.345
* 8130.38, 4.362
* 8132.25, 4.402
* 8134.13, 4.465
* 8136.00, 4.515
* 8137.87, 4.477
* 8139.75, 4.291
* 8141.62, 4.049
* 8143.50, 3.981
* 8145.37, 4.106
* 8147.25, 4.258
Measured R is 4.653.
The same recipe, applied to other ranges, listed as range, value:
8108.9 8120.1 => 4.428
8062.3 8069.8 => 4.576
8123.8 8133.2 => 4.402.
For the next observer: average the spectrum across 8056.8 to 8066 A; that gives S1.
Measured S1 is 4.47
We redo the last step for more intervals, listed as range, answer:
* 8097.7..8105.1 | 4.43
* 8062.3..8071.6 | 4.56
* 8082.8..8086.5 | 4.41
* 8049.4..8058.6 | 4.26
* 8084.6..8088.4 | 4.41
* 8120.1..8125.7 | 4.39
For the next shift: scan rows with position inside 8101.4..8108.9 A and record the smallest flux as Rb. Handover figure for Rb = 4.329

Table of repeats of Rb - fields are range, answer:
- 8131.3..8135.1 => 4.402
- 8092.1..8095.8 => 4.321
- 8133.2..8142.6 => 4.049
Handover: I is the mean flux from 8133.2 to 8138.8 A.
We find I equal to 4.49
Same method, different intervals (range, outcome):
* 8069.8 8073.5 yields 4.54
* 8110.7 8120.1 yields 4.34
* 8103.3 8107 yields 4.43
